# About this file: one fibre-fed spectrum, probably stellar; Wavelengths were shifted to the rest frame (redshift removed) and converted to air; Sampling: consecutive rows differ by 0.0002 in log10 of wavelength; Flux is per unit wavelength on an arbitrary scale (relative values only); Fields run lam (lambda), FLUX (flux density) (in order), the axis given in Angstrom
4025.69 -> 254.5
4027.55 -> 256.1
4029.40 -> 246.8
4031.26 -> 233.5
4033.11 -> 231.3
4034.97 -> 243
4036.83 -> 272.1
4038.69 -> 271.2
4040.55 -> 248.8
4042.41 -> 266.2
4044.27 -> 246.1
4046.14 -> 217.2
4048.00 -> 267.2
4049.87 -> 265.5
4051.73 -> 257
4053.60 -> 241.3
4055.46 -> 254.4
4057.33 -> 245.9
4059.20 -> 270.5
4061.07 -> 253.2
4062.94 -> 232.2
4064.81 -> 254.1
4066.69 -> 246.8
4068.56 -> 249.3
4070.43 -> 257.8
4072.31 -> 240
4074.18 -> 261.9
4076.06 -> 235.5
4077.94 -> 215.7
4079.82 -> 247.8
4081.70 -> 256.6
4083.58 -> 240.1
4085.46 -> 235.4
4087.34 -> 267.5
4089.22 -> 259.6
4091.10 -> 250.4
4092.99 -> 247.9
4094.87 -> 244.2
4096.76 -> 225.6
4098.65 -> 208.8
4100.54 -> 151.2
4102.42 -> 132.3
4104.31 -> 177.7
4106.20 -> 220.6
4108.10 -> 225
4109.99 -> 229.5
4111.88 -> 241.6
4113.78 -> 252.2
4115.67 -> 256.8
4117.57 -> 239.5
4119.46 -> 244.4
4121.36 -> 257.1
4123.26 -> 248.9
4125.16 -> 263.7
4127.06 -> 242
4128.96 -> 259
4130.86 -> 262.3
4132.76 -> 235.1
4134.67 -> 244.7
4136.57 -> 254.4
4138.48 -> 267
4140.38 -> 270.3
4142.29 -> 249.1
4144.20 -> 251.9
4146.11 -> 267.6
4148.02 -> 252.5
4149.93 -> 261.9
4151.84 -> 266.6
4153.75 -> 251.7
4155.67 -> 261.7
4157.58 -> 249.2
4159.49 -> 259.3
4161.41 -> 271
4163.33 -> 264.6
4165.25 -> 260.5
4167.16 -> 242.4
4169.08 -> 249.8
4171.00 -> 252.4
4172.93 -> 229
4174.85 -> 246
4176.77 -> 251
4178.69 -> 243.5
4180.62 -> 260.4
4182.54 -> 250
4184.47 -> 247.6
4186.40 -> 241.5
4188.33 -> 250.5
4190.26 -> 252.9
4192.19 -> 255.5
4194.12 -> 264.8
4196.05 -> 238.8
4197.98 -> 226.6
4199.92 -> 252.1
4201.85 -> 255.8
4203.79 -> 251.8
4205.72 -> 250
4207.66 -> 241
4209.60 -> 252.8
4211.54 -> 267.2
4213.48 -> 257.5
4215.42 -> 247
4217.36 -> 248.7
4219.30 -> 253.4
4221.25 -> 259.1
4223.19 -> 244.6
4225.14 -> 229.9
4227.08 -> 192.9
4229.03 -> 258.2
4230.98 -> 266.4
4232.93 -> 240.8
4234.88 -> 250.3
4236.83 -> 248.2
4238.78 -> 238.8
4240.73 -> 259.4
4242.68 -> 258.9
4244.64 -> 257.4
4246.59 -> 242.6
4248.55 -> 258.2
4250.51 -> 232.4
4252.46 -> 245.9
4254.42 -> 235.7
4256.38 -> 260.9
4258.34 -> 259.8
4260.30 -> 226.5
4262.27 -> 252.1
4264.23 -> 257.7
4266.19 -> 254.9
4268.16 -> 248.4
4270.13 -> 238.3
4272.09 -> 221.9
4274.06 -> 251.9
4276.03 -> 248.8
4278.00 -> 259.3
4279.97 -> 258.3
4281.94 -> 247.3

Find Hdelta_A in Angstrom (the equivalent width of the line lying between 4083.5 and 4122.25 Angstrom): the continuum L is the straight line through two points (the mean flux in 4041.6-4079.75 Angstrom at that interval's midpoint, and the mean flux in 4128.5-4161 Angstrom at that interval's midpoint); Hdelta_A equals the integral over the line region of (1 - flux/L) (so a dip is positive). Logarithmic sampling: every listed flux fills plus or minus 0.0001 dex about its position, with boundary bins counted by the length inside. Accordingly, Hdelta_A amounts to 3.71 Angstrom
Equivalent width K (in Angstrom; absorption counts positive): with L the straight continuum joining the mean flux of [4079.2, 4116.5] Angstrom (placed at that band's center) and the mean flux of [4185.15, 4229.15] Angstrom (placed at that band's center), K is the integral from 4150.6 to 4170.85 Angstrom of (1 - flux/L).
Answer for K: -1.55 Angstrom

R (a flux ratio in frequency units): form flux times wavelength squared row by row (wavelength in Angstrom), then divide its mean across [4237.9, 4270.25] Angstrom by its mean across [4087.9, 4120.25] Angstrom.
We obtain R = 1.19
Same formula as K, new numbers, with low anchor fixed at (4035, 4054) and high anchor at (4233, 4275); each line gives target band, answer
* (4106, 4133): 0.7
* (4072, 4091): 0.5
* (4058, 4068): 0.1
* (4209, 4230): 0.2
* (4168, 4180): 0.2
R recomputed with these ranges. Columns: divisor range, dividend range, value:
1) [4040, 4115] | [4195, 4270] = 1.12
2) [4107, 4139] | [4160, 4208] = 1.04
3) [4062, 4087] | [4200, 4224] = 1.10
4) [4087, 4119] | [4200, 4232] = 1.17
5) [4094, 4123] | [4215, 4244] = 1.18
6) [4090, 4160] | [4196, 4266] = 1.08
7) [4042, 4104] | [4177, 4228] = 1.10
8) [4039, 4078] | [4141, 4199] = 1.07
